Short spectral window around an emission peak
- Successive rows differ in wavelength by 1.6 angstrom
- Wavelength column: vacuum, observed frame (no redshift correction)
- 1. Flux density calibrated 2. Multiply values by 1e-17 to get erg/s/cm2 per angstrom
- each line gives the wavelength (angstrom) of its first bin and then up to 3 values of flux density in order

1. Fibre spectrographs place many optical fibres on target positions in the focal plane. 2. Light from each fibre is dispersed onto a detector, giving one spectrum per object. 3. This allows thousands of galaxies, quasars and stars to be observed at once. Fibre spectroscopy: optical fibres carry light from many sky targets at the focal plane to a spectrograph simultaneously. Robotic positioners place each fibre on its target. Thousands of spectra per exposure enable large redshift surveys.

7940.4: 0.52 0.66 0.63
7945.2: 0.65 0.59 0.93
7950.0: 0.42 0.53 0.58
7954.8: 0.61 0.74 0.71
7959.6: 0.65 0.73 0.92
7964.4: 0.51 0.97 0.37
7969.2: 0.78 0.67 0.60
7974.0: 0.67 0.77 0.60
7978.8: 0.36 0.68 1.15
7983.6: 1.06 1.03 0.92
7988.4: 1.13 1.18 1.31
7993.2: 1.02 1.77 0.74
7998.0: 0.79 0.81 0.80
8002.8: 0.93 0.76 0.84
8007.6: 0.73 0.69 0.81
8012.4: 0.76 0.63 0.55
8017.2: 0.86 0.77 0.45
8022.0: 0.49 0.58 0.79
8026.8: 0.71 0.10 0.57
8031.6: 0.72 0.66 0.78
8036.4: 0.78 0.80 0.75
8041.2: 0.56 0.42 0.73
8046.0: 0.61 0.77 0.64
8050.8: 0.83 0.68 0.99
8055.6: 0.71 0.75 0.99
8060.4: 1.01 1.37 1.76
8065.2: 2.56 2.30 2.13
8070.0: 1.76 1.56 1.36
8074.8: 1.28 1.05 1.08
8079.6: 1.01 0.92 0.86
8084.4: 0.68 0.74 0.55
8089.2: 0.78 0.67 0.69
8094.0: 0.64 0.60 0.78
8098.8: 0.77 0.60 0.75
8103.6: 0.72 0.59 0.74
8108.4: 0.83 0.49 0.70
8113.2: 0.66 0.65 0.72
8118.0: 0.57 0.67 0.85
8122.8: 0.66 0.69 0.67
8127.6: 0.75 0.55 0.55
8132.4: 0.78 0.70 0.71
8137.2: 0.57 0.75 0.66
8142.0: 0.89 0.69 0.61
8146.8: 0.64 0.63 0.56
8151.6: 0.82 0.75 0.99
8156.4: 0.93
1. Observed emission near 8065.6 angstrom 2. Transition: [O III] 5007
